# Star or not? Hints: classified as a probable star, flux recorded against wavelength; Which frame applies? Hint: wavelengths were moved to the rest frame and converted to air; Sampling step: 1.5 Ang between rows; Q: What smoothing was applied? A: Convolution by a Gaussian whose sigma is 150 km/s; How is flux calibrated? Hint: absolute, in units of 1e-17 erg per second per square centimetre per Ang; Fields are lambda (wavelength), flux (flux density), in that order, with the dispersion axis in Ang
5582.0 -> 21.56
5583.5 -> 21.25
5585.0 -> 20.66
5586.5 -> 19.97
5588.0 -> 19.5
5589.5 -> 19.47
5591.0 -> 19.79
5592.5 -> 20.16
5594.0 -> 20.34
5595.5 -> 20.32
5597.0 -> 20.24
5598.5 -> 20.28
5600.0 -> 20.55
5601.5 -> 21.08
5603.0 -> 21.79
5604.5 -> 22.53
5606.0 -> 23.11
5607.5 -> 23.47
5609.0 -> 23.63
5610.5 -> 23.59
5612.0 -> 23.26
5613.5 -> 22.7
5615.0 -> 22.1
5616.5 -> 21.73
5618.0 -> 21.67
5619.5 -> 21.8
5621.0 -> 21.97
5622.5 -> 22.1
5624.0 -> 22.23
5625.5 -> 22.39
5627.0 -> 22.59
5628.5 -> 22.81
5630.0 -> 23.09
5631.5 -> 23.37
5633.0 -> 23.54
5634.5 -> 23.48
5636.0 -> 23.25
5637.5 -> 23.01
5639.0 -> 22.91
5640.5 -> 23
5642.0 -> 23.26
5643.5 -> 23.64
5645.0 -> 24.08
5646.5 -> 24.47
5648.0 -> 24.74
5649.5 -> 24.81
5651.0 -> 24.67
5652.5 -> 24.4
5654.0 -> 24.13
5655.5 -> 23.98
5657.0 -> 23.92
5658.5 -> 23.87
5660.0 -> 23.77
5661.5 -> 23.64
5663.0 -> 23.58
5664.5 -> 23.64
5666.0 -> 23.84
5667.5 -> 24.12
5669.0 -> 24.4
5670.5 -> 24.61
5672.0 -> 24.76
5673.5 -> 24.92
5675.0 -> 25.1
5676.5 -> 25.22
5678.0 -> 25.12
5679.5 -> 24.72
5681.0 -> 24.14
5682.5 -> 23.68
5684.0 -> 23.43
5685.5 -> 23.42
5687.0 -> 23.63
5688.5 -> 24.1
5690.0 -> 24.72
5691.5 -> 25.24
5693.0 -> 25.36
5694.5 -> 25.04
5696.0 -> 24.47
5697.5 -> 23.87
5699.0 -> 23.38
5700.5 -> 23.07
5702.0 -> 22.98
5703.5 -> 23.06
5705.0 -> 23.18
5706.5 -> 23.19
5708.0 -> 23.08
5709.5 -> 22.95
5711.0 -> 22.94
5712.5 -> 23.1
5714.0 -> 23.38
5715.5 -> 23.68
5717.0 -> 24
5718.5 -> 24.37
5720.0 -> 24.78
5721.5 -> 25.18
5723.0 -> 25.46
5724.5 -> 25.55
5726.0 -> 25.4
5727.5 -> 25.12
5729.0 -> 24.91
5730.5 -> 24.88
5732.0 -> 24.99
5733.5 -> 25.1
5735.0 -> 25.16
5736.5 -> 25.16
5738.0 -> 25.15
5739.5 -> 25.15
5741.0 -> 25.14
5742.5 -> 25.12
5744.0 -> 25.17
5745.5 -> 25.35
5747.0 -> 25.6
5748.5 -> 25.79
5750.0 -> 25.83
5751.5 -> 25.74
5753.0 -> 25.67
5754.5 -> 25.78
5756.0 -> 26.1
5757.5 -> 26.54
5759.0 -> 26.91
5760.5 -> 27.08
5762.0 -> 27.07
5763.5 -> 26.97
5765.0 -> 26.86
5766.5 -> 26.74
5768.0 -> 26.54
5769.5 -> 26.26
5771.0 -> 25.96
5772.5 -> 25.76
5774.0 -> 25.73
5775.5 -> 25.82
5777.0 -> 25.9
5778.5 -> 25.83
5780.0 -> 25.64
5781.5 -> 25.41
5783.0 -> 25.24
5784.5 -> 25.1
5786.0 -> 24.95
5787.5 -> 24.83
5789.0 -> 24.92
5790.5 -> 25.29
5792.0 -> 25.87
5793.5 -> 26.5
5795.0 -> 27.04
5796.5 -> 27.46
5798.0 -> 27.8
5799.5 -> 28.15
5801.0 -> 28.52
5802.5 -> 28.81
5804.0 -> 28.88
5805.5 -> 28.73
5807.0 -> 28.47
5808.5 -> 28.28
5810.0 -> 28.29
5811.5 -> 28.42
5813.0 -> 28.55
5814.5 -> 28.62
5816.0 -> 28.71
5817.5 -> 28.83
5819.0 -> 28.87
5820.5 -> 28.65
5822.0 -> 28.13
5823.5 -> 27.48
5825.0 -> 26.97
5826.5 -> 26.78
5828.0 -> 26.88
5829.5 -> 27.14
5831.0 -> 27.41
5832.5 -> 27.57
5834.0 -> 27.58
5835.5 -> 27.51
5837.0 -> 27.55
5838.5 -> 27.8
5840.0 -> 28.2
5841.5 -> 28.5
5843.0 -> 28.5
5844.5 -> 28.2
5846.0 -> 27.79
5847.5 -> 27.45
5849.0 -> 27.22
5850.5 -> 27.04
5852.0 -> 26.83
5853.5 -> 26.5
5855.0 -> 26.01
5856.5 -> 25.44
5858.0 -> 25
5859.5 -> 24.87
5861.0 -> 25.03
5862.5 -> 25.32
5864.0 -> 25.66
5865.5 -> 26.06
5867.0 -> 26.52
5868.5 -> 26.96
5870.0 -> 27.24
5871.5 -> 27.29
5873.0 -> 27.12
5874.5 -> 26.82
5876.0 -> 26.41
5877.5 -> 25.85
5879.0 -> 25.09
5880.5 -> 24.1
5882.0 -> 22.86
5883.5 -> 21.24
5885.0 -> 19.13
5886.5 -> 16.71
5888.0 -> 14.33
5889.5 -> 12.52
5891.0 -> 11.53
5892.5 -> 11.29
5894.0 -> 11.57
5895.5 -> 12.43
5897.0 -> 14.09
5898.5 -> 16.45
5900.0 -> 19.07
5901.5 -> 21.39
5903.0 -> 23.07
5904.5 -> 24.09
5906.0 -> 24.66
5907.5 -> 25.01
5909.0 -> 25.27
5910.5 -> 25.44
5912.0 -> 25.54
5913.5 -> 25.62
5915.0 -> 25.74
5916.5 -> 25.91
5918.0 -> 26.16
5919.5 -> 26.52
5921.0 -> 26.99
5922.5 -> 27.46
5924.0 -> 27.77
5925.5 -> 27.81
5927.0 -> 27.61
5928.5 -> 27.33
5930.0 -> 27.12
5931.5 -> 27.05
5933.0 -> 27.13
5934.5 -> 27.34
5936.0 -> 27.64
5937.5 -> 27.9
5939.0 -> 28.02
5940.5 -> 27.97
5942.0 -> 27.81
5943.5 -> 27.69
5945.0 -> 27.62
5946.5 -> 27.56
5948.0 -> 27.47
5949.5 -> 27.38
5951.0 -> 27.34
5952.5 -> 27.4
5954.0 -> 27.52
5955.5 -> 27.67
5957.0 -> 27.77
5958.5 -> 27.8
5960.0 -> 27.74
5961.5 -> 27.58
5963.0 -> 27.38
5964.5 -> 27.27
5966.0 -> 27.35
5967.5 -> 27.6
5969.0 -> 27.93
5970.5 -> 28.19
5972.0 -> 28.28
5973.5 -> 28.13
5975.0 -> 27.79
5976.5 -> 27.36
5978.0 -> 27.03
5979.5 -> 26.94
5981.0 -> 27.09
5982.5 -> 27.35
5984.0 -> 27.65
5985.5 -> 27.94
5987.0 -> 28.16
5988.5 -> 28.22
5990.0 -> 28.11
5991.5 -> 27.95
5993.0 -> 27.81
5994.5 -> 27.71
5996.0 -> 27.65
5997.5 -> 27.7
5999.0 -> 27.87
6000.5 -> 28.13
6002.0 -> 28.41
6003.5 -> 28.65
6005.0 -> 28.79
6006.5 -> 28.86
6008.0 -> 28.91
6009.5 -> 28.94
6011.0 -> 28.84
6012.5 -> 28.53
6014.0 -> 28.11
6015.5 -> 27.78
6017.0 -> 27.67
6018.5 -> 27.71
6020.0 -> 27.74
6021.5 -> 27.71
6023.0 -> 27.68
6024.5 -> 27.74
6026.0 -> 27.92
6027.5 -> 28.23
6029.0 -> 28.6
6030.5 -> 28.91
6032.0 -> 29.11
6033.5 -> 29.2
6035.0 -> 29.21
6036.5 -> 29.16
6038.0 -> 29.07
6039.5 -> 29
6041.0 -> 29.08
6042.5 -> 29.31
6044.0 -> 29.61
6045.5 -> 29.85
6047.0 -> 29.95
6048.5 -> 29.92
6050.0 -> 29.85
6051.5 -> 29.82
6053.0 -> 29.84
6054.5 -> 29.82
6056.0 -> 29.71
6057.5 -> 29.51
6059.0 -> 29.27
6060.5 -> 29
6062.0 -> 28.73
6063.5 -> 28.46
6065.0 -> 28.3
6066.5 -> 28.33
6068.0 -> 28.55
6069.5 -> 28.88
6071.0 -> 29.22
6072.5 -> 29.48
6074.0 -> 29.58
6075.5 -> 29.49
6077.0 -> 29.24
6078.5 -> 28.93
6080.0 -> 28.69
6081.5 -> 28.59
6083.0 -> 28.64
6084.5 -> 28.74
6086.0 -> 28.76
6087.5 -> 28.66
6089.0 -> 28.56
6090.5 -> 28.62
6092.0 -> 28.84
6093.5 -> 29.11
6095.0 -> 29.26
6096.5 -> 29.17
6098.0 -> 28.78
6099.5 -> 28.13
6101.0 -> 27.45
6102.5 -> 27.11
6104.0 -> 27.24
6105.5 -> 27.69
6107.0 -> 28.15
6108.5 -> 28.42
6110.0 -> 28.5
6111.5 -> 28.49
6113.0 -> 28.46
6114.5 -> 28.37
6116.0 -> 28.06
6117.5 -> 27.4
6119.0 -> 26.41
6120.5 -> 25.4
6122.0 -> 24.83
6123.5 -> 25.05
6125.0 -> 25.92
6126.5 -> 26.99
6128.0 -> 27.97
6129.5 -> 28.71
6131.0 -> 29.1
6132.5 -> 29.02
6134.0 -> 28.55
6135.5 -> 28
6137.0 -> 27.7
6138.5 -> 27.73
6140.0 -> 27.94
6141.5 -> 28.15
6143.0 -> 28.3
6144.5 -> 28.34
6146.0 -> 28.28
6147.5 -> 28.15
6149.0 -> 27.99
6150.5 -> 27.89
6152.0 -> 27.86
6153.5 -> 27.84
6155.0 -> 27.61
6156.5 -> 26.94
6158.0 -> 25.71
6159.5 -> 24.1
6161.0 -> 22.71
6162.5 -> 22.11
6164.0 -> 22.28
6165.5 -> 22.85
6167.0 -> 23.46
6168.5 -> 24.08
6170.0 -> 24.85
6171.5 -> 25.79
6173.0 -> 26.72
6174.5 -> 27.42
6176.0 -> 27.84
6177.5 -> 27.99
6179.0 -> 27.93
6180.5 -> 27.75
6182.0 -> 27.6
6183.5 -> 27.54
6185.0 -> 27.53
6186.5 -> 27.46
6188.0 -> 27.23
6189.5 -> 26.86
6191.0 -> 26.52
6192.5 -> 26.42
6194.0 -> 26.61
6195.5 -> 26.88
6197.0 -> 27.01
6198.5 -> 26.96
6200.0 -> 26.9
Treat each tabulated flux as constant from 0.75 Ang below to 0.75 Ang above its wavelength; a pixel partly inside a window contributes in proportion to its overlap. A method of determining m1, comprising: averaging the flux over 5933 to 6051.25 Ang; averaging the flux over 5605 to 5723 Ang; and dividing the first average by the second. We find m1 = 1.19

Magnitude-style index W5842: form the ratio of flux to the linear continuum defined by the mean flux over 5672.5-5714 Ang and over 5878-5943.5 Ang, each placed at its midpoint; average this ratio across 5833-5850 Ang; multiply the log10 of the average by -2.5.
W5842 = -0.19 mag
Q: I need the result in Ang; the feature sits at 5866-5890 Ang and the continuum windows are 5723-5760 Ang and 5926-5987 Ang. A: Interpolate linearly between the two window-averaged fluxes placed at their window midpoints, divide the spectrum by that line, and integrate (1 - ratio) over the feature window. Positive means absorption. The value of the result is 3.2 Ang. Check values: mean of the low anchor 25.5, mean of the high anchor 27.6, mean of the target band 23.3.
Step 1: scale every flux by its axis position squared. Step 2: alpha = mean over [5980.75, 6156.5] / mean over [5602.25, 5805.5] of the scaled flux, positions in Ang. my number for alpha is 1.30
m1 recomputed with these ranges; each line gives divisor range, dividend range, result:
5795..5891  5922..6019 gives 1.06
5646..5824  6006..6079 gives 1.14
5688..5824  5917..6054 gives 1.09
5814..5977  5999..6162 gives 1.11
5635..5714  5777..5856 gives 1.14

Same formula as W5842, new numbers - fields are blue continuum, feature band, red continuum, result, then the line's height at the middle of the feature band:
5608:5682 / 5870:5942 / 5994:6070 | 0.16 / 27.1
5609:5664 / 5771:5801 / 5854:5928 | -0.13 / 23.2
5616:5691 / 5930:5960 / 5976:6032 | -0.01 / 27.3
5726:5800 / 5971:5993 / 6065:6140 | -0.01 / 27.4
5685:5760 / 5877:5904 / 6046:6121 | 0.43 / 26.5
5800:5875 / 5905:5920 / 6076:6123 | 0.09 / 27.6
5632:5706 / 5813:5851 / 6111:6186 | -0.12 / 25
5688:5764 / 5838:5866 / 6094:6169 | -0.05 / 25.5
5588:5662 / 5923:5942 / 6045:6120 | -0.03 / 26.7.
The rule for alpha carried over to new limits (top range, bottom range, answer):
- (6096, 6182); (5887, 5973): 1.17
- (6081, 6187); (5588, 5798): 1.31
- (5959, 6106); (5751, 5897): 1.19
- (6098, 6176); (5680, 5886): 1.17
